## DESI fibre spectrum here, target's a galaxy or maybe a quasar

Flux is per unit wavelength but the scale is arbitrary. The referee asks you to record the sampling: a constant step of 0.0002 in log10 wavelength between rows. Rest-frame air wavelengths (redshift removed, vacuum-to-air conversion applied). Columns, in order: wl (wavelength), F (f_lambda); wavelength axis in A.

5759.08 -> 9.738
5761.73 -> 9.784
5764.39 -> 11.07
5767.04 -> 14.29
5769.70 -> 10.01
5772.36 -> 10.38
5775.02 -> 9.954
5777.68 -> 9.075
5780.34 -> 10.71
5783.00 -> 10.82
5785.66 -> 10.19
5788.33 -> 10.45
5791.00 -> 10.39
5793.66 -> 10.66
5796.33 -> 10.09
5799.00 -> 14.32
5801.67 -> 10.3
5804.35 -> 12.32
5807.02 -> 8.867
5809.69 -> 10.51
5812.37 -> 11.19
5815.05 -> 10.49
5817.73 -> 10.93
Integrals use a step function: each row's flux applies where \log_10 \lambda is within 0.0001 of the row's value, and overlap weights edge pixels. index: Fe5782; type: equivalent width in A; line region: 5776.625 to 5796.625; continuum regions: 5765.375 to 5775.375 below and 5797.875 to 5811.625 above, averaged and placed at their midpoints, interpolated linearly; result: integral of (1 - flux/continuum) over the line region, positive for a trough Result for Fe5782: 1.63 A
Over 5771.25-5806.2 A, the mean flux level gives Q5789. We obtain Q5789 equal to 10.7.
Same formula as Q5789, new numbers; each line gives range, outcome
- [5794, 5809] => 11.1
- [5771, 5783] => 10.1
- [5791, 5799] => 11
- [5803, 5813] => 10.7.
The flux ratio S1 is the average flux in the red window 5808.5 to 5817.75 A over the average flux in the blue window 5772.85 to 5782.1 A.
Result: 1.08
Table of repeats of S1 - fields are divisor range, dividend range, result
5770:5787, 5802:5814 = 1.05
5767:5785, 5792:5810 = 1.05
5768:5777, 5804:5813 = 1.03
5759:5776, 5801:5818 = 0.98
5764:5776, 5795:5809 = 1.00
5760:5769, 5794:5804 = 1.00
